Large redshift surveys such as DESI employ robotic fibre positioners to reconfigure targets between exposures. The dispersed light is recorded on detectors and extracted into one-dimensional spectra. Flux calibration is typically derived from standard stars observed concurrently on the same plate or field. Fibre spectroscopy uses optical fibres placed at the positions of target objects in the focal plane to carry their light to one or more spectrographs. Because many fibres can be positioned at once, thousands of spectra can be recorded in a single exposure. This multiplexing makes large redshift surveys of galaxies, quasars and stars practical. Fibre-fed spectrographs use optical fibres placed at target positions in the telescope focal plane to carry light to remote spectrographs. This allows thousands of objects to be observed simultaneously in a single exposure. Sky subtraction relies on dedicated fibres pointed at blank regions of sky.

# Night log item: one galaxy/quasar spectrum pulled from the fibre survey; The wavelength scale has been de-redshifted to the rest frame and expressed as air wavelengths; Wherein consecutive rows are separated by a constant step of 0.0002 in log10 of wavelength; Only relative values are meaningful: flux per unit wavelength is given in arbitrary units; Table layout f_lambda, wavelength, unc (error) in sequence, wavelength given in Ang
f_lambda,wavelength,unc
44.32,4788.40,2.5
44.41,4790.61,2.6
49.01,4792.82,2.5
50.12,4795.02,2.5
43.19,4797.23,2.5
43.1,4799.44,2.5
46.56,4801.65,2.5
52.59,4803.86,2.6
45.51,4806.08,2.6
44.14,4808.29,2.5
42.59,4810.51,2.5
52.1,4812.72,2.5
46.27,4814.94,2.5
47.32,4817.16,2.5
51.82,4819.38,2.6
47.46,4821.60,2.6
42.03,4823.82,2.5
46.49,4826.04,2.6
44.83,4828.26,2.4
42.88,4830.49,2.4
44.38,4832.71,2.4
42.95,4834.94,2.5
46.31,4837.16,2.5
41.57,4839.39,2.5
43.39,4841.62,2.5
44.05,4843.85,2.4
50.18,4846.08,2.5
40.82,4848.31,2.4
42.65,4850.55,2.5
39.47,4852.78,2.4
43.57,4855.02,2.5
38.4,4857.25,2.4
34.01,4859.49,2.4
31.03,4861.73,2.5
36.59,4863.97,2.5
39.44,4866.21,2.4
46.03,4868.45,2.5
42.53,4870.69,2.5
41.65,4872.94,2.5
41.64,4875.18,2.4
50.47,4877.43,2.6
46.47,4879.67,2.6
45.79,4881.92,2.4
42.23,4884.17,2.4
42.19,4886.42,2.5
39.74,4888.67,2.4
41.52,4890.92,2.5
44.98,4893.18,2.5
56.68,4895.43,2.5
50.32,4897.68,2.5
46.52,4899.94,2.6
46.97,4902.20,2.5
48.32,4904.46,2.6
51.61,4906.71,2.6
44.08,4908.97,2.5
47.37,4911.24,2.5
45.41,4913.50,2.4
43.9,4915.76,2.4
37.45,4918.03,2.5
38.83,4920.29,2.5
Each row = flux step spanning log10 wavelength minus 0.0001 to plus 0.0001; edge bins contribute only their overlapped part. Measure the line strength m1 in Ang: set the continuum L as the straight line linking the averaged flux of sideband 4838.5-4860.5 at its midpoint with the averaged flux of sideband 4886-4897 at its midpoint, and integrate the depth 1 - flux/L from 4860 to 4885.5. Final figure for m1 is 1.1 Ang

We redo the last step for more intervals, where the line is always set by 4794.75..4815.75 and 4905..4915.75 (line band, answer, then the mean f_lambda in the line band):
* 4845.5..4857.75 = 1.12 Ang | 42.4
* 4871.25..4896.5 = 1.08 Ang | 44.8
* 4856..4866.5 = 2.47 Ang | 35.7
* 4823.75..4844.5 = 1.16 Ang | 44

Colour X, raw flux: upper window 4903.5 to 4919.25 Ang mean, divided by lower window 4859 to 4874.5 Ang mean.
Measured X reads 1.16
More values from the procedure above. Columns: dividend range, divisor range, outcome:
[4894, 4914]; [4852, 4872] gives 1.25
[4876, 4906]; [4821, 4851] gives 1.05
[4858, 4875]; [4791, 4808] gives 0.83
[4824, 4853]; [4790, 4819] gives 0.94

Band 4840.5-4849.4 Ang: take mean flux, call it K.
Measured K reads 44.6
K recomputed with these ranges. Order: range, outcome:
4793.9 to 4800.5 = 45.5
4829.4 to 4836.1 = 43.5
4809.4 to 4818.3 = 47.1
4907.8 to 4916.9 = 45.2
